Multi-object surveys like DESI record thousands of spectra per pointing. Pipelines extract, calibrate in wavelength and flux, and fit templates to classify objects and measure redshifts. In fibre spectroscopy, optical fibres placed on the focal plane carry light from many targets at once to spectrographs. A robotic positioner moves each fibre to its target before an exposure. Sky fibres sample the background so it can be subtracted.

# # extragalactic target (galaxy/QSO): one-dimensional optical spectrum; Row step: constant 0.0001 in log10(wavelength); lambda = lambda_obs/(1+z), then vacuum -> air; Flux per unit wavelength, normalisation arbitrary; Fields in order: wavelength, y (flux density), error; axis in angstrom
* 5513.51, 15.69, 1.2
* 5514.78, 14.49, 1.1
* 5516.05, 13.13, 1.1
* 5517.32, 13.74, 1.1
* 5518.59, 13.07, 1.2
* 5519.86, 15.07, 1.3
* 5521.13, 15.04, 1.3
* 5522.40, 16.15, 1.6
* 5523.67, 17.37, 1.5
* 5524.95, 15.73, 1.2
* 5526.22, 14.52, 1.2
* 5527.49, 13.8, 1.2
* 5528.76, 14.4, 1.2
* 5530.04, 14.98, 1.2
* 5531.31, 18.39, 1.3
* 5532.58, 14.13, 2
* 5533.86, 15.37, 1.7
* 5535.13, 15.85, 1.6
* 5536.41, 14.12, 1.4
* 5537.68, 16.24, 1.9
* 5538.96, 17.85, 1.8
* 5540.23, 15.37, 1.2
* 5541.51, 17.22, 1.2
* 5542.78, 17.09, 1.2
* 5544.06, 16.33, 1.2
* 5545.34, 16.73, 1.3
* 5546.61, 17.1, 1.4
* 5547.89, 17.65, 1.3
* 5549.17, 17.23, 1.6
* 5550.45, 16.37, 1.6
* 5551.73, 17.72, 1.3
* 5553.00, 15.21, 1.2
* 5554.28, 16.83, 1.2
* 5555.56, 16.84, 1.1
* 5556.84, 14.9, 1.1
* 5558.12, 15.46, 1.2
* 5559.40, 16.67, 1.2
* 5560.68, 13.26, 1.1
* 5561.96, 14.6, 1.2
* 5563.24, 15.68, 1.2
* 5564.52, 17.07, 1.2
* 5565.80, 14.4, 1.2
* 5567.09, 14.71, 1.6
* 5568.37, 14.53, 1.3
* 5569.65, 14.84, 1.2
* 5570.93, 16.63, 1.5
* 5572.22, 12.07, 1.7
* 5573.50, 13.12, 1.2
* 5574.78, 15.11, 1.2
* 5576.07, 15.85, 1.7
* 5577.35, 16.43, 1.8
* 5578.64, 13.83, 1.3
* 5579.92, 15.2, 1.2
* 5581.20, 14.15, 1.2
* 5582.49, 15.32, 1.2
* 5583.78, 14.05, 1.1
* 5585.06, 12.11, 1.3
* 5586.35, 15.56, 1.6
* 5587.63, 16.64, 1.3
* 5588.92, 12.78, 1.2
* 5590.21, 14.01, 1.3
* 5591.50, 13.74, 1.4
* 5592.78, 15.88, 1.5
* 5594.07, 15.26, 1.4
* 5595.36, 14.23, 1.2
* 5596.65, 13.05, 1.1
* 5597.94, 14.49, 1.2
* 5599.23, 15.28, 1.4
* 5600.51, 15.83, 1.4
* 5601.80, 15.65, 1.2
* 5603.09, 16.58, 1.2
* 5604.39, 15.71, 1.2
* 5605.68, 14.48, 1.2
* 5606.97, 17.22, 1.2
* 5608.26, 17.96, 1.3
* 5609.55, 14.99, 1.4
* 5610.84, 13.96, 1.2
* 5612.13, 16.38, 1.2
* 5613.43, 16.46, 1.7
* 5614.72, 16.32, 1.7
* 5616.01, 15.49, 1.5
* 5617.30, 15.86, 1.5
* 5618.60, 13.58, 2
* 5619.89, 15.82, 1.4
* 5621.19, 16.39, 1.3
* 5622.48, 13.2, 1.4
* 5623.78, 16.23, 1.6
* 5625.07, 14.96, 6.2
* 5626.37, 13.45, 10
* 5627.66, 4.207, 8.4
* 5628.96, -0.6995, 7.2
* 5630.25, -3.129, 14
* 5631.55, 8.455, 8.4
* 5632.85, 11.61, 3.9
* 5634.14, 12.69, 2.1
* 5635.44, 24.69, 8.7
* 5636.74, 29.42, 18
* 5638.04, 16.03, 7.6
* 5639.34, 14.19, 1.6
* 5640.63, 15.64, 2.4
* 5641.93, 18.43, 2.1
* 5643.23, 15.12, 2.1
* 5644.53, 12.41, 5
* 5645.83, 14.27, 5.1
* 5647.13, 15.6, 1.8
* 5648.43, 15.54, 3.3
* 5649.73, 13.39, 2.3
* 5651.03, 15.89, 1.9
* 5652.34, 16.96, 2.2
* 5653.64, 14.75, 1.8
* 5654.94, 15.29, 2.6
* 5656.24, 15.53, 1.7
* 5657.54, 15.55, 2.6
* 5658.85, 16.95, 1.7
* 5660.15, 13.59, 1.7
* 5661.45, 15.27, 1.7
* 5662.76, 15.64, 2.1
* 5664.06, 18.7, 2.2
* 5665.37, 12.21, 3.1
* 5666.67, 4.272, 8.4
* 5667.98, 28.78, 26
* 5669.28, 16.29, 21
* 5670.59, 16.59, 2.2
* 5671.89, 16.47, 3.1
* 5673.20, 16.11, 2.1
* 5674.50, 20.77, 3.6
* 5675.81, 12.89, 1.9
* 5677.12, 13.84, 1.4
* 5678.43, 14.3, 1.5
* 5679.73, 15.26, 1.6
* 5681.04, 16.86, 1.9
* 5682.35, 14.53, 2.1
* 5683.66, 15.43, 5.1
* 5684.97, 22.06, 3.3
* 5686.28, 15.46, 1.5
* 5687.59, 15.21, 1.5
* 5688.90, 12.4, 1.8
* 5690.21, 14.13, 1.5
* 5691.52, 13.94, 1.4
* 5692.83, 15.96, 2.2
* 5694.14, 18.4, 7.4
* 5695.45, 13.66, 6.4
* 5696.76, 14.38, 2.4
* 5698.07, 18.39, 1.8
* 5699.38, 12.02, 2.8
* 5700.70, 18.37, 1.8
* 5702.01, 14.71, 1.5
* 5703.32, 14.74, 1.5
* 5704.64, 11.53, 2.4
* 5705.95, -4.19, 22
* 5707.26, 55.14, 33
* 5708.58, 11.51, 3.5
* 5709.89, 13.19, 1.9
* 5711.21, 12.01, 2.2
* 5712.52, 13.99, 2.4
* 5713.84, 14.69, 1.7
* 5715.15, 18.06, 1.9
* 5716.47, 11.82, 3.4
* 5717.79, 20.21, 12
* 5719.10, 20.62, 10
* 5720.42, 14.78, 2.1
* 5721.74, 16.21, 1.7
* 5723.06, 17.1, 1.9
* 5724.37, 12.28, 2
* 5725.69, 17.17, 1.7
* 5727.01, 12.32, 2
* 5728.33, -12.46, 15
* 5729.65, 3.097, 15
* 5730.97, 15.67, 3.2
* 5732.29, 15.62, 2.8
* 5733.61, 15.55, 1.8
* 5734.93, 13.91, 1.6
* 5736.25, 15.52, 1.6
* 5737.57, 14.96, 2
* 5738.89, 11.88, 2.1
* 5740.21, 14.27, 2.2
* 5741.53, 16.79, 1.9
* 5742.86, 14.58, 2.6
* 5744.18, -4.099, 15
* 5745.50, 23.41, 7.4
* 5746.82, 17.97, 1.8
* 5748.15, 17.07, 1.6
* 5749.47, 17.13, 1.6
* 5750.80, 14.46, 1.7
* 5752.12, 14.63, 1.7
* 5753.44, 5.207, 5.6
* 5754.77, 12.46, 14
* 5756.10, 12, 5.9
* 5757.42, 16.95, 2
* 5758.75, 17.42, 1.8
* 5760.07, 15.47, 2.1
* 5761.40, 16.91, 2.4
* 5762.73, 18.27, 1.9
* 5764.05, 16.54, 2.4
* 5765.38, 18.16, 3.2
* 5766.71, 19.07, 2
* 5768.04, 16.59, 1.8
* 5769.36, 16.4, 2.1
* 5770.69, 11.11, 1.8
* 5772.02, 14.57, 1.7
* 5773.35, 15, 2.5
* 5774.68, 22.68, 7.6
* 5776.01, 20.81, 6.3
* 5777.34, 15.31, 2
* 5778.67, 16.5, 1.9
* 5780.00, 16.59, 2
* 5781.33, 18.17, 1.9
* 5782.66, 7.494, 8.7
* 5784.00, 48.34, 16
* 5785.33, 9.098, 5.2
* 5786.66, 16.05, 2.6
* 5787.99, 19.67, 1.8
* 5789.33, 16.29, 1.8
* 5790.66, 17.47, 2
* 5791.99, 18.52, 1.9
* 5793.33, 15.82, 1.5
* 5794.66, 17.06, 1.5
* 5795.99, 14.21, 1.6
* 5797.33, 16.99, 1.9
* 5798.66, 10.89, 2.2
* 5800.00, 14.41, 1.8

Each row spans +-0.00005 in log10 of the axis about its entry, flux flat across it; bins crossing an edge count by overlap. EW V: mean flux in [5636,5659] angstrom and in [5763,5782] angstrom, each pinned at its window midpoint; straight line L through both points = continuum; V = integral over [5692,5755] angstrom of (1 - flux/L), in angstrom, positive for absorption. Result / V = 8.9 angstrom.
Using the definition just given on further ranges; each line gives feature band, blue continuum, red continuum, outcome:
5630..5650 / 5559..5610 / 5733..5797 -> 0.4 angstrom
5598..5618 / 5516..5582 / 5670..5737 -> -0.7 angstrom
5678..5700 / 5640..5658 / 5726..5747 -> -2.8 angstrom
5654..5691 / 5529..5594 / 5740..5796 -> 0.4 angstrom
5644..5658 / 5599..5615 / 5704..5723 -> 1.0 angstrom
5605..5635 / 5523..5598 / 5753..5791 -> 5.4 angstrom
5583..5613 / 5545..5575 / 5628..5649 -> -0.8 angstrom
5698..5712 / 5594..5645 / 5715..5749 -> -2.3 angstrom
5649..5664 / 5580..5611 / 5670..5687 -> 0.4 angstrom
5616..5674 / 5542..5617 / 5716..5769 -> 1.1 angstrom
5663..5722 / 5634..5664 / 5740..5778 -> 0.2 angstrom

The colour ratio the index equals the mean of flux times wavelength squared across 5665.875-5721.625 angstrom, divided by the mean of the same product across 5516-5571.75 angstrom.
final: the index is 1.07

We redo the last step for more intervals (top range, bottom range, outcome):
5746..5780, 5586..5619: 1.11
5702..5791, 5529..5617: 1.06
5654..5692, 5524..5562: 1.03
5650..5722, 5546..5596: 1.09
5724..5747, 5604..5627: 0.81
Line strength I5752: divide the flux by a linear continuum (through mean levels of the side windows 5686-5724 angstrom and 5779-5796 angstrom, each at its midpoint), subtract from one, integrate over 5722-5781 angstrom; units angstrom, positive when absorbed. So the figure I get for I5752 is 9.5 angstrom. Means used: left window 15.8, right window 18.2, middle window 14.4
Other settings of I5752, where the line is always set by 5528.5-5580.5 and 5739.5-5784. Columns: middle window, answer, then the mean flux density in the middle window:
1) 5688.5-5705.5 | 1.2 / 14.6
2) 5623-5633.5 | 5.0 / 8.2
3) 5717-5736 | 3.3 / 13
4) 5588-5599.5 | 1.0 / 14.3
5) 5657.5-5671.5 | -0.1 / 15.8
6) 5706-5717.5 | -1.3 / 17.6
